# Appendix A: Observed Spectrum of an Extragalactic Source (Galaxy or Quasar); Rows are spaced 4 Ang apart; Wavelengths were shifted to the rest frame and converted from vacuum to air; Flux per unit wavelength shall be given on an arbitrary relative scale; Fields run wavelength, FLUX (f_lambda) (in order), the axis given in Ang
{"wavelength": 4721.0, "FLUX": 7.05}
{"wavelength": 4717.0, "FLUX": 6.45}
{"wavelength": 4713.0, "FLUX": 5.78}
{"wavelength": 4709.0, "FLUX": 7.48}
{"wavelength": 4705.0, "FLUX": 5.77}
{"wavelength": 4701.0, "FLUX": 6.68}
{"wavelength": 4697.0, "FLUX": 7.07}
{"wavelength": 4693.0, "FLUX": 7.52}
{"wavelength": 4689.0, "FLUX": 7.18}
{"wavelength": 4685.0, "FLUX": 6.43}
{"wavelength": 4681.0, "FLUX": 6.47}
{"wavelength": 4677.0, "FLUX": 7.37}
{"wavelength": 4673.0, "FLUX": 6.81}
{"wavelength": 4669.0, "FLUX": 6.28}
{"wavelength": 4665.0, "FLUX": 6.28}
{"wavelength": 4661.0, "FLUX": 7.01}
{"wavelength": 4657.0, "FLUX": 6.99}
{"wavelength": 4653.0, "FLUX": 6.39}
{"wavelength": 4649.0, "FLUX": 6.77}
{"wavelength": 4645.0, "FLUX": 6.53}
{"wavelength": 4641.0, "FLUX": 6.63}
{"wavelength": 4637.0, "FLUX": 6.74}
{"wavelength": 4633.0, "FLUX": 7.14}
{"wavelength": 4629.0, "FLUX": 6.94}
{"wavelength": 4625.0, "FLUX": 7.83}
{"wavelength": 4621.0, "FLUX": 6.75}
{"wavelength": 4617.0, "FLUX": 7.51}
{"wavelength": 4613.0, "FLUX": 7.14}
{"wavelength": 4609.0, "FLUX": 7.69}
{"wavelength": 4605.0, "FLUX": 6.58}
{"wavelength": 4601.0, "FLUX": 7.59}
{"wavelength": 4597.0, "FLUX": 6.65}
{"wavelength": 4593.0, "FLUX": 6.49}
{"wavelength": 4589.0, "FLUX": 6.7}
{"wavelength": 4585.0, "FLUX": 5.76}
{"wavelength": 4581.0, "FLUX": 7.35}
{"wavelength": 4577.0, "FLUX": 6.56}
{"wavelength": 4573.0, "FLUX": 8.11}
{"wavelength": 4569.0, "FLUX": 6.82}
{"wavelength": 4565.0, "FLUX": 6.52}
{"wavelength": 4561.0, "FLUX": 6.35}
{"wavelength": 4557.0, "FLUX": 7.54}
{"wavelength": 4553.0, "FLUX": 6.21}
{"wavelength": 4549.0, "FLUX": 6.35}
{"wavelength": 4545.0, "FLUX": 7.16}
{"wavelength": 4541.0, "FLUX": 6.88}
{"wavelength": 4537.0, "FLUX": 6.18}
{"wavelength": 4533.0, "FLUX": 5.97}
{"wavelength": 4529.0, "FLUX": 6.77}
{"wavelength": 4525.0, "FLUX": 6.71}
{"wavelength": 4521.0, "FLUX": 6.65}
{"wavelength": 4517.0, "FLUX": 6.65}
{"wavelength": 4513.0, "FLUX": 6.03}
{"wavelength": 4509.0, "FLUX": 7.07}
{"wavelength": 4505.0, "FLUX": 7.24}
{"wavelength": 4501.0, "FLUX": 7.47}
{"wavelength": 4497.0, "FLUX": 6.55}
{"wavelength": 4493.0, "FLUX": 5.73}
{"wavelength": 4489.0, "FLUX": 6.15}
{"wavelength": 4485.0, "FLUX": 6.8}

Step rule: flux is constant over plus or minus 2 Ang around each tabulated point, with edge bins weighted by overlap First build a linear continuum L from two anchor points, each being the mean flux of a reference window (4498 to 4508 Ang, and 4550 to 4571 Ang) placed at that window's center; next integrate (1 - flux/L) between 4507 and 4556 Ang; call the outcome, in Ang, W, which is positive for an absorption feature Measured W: 2.72 Ang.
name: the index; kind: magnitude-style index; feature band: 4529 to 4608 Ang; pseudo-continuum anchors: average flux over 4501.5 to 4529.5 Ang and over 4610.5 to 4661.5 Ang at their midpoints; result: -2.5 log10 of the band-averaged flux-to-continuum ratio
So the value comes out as 0.02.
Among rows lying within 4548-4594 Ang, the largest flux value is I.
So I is 8.11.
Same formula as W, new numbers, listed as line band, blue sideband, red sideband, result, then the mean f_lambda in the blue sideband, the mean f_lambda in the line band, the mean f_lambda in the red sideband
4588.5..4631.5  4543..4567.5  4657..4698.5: -2.1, 6.69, 7.09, 6.85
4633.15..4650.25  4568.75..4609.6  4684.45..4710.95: 0.5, 6.92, 6.71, 6.9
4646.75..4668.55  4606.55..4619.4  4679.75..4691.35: 1.0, 7.39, 6.66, 6.73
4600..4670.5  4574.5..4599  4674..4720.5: -2.7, 6.62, 6.93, 6.76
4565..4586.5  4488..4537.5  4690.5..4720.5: -1.0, 6.57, 6.91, 6.71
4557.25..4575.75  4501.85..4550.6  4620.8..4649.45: -0.6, 6.66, 6.99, 6.93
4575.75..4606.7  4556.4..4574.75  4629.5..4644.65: 1.0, 7.02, 6.71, 6.81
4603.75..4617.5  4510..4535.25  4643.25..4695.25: -1.2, 6.48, 7.23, 6.77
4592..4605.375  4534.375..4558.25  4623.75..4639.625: 0.1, 6.67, 6.88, 7.11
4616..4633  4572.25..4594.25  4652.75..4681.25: -1.2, 6.77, 7.23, 6.73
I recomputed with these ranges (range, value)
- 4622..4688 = 7.83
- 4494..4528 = 7.47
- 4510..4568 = 7.54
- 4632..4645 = 7.14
